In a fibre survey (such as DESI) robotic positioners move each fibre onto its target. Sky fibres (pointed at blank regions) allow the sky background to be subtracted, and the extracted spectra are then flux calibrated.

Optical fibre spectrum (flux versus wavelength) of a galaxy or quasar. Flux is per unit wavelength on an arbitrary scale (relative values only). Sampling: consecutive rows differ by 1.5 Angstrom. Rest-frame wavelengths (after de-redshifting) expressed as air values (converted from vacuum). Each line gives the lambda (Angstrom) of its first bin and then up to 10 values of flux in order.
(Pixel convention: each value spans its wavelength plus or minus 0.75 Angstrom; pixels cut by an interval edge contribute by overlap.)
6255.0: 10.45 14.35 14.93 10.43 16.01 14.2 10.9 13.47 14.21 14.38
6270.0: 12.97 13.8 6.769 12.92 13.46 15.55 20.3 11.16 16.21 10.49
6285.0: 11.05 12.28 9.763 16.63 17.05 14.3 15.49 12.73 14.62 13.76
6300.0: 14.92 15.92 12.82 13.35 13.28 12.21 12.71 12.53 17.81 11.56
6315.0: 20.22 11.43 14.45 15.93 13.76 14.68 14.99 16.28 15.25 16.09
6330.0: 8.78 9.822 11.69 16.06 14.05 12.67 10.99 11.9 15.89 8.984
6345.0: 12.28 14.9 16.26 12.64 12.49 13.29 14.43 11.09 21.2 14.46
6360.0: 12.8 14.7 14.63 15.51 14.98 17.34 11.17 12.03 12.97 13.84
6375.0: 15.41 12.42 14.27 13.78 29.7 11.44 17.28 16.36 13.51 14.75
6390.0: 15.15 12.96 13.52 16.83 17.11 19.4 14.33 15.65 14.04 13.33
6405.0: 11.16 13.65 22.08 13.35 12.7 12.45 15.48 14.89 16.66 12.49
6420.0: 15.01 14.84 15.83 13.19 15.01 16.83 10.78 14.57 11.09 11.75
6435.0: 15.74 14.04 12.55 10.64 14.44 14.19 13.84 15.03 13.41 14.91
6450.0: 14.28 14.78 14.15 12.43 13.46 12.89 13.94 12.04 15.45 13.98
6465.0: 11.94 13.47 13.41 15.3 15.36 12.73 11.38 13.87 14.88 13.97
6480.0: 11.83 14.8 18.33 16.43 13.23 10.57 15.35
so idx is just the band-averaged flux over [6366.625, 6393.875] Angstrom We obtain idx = 14.9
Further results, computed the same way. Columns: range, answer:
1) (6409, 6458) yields 13.9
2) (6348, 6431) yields 14.8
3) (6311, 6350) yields 13.8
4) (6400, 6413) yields 14.3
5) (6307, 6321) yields 14.3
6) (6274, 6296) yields 14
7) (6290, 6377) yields 14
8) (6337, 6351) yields 12.9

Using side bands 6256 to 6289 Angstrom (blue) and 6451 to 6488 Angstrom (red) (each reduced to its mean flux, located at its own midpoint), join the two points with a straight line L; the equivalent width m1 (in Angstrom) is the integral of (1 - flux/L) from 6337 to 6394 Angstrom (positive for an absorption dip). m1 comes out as -3.63 Angstrom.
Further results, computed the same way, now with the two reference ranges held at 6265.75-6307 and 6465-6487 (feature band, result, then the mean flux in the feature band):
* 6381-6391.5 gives -1.35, 15.7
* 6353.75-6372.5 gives -0.77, 14.4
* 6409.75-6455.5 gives 0.26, 13.9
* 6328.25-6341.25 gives 1.40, 12.3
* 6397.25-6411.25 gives -0.95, 14.9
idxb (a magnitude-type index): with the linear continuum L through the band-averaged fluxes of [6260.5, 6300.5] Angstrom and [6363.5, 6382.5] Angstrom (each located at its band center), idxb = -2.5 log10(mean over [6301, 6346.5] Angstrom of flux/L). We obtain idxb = 0.055 mag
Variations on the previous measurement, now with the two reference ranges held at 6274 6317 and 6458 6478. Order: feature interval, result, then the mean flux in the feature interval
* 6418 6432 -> -0.03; 14.1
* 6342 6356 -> 0.06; 13.1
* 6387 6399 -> -0.12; 15.5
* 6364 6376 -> -0.02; 14.1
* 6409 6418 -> -0.03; 14.2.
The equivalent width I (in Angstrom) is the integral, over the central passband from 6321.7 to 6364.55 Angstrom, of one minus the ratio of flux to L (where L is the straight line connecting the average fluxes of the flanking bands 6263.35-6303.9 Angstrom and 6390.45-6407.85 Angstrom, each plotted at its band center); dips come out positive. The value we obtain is 1.8 Angstrom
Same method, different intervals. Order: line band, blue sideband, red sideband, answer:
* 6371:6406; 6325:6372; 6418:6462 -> -3.7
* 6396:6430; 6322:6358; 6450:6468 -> -3.0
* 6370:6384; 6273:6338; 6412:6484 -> -1.4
